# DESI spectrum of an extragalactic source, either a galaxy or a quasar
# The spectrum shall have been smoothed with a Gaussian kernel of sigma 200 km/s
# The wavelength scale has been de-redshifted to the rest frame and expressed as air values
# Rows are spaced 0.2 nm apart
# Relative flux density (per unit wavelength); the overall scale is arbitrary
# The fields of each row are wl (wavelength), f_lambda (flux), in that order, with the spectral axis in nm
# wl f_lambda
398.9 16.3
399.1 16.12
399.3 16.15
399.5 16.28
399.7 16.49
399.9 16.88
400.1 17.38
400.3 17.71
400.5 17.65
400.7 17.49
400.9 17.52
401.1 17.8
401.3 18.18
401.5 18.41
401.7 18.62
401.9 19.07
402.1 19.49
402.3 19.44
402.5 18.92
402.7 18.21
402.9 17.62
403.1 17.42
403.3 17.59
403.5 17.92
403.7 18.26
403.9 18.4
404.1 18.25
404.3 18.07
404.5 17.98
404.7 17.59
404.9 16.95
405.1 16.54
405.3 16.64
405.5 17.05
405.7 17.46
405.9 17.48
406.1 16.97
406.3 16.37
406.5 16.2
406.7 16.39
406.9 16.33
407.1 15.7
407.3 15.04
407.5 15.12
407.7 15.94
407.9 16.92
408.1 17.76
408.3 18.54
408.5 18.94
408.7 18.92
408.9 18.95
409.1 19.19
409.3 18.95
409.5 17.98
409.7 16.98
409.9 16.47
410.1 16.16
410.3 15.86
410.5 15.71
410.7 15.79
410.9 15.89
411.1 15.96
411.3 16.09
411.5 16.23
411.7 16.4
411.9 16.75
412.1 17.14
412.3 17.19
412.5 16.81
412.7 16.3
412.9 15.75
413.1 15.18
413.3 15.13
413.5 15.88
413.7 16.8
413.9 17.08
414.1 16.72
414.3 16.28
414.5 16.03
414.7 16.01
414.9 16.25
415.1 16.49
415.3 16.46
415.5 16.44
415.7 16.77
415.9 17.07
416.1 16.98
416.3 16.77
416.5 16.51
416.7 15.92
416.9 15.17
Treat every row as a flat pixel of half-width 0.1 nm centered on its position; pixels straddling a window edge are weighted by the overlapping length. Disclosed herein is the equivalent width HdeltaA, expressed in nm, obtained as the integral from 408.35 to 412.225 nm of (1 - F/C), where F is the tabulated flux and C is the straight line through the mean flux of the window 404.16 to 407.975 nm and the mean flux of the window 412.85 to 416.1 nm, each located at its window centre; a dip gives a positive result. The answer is -0.14 nm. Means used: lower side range 16.7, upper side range 16.3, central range 17.1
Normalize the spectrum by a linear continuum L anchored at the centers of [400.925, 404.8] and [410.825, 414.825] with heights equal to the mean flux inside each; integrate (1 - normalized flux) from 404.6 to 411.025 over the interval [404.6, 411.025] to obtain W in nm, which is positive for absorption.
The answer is 0.12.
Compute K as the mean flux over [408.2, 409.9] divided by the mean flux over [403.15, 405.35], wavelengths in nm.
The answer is 1.04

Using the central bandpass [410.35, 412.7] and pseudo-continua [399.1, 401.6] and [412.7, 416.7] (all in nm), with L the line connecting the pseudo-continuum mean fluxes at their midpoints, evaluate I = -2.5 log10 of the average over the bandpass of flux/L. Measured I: 0.013 mag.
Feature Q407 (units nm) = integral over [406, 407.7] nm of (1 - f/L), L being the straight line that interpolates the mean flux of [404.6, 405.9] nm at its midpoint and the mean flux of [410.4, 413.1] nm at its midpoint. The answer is 0.087 nm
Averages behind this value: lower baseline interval 17.1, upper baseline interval 16.3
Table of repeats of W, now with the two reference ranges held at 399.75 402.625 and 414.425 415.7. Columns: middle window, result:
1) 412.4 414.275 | 0.04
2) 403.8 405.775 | 0.02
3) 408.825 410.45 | -0.04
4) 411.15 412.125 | 0.02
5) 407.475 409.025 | -0.05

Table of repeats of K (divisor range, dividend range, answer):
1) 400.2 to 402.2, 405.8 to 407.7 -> 0.89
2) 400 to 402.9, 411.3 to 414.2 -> 0.90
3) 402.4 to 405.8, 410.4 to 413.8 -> 0.91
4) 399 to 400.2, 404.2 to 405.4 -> 1.05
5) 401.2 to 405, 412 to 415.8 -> 0.90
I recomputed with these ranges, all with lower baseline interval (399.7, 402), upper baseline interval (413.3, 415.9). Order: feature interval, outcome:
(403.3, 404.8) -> -0.03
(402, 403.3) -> -0.05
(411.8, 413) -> 0.00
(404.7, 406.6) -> 0.03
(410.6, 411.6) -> 0.05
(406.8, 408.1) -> 0.08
